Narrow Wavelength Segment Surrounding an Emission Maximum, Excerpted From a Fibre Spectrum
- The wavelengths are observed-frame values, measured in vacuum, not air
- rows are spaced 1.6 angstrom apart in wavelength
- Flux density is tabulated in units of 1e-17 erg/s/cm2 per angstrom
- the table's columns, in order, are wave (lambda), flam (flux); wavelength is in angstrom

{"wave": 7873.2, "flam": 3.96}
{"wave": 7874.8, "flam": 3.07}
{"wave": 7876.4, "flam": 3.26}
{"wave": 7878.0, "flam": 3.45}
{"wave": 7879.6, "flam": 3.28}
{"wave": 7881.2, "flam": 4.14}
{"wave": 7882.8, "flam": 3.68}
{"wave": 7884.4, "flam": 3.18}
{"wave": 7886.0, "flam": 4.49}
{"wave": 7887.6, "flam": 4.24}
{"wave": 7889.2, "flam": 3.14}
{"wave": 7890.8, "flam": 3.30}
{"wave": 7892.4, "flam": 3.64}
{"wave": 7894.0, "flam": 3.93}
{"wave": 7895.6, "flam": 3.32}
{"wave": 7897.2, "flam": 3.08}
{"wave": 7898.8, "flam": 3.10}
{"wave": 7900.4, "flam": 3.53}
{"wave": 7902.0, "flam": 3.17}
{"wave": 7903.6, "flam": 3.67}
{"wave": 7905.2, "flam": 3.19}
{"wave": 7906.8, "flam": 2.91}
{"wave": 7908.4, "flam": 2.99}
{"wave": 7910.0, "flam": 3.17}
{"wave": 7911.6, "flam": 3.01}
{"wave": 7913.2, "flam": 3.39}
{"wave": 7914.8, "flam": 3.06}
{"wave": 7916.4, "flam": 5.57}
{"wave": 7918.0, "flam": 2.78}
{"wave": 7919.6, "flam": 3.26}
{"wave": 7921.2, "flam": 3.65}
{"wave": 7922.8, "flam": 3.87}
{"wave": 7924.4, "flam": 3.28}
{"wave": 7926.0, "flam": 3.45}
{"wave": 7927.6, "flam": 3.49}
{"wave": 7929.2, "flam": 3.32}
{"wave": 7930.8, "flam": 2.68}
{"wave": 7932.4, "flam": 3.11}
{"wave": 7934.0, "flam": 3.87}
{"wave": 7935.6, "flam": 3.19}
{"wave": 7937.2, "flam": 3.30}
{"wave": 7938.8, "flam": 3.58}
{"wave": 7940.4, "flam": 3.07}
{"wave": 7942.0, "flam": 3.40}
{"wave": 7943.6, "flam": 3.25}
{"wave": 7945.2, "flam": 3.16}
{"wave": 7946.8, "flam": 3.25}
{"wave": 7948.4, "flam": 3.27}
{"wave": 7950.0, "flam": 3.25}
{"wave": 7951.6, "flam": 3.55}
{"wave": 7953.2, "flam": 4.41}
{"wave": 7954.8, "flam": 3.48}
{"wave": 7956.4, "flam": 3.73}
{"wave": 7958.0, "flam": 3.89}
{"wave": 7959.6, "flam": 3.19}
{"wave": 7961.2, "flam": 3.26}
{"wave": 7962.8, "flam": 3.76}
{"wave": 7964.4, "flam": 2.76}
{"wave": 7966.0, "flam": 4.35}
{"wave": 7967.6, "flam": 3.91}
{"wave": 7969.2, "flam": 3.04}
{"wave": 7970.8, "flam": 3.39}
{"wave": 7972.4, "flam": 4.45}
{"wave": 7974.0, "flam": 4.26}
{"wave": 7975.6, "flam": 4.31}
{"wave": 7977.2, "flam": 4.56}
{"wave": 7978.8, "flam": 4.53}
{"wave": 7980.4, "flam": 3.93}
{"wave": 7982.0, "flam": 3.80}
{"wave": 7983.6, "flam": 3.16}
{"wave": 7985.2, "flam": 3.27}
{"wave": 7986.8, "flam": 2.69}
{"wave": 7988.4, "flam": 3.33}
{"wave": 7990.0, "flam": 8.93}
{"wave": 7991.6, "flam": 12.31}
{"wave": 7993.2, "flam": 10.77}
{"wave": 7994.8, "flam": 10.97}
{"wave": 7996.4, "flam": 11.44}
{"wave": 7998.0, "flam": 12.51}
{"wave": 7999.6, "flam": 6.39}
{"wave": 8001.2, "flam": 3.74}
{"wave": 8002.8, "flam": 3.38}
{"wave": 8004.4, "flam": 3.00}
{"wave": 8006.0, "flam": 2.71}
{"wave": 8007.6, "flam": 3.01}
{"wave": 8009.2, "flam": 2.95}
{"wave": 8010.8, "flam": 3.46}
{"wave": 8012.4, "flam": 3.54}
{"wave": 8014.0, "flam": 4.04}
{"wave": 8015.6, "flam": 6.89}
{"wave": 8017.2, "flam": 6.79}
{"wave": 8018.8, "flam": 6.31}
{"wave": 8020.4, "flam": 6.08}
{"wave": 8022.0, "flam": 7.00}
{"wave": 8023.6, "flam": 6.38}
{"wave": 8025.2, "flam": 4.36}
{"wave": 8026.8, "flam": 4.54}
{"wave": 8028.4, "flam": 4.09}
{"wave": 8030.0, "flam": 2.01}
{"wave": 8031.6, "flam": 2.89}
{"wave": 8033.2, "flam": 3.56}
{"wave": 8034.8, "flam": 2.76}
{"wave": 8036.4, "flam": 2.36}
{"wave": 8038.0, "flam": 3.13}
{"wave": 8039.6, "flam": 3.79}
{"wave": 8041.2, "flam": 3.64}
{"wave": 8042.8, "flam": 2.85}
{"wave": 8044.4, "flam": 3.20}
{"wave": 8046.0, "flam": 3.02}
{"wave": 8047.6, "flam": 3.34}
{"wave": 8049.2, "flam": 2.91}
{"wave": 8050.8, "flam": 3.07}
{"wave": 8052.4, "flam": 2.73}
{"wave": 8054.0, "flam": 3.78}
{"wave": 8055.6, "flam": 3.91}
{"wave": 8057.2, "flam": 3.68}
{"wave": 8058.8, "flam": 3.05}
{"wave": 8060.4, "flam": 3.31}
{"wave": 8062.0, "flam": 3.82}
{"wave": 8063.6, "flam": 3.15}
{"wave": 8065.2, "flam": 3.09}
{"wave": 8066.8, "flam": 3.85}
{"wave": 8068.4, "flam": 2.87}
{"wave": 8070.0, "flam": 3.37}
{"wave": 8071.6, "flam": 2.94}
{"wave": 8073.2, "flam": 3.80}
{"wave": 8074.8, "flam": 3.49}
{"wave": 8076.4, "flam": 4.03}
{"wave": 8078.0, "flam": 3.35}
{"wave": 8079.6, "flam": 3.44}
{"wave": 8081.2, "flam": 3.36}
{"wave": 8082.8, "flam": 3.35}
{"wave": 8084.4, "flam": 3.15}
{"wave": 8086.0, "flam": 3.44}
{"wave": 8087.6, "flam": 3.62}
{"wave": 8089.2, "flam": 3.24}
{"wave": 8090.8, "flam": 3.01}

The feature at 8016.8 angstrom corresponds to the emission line [N II]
